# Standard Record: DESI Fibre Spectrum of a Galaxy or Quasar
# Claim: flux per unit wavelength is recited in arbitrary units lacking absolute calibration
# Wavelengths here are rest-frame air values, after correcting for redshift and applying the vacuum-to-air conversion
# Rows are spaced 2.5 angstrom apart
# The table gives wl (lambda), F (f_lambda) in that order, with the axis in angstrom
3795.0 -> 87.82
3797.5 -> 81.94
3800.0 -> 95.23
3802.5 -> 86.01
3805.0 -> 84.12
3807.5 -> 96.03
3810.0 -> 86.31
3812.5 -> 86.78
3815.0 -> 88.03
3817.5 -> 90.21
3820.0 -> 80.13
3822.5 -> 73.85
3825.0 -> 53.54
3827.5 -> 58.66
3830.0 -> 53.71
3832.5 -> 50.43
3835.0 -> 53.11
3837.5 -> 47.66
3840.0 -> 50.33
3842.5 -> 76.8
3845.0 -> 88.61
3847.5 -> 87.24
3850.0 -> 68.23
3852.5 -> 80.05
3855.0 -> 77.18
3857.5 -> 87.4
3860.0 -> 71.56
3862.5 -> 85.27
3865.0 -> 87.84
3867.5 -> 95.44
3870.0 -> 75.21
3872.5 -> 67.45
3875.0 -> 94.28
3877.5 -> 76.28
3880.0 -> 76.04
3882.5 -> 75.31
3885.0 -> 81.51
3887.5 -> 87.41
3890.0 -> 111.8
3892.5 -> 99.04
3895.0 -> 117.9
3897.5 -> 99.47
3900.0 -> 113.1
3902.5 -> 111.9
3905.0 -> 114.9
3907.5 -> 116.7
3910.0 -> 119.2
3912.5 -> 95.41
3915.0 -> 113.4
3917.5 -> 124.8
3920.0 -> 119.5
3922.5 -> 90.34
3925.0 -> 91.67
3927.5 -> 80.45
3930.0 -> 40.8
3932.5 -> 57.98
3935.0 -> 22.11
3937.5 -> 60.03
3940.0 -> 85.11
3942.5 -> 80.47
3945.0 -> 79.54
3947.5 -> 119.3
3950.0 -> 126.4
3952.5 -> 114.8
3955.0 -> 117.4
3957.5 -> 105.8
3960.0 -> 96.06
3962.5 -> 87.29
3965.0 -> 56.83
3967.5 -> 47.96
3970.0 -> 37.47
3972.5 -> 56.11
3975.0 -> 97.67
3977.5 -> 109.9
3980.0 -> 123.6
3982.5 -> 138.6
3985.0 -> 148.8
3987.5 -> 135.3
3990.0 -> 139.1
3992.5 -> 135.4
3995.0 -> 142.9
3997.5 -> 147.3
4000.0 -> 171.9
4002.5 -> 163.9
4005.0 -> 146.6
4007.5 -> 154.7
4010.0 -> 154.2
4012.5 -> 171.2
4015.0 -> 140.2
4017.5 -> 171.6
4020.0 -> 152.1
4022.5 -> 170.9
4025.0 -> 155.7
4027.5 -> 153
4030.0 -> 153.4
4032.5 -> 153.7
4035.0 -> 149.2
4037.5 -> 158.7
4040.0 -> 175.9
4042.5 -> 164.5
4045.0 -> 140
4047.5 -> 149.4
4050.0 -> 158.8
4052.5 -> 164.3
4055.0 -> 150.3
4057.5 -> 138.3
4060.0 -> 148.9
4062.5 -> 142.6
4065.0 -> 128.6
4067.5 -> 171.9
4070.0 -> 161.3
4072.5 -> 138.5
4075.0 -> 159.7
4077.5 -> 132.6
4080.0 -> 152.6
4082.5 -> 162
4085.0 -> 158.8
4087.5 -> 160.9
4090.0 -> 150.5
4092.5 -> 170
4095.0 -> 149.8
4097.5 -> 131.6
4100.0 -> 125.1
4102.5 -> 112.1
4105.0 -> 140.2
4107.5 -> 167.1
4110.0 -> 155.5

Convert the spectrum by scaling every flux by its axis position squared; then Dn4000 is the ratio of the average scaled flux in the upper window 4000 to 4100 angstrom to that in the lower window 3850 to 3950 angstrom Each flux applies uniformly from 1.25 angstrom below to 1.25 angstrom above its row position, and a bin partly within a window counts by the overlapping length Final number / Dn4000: 1.9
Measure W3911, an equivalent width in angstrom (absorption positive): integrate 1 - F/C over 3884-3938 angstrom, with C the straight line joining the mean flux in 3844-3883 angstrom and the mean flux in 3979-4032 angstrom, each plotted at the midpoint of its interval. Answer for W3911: 4.3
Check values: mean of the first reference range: 80.9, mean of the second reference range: 151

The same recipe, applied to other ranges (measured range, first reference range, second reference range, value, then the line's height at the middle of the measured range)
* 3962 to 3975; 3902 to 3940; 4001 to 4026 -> 6.8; 125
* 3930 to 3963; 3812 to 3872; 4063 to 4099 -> 6.5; 108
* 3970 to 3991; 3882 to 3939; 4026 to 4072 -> 1.8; 124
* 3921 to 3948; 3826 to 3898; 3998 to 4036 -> 10.0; 115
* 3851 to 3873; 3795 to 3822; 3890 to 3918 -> 4.2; 101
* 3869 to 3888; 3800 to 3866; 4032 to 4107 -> 2.3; 89.7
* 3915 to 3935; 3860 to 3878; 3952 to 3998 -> 2.2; 95.2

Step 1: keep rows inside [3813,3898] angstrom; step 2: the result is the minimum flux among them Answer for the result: 47.66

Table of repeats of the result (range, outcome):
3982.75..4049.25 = 135.3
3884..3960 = 22.11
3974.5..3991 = 97.67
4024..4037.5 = 149.2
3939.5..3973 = 37.47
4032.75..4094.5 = 128.6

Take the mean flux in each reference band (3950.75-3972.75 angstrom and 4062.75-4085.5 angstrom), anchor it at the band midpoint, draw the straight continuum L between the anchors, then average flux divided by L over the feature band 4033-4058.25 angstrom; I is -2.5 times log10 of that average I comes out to -0.16 mag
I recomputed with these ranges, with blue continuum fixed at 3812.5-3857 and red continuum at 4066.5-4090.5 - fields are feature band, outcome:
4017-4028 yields -0.18 mag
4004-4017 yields -0.18 mag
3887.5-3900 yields -0.17 mag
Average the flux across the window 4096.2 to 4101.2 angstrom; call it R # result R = 129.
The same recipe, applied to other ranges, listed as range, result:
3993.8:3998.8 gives 145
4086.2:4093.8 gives 160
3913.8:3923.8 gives 112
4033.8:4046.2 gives 158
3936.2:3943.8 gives 74.9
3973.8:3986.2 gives 124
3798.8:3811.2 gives 89.5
